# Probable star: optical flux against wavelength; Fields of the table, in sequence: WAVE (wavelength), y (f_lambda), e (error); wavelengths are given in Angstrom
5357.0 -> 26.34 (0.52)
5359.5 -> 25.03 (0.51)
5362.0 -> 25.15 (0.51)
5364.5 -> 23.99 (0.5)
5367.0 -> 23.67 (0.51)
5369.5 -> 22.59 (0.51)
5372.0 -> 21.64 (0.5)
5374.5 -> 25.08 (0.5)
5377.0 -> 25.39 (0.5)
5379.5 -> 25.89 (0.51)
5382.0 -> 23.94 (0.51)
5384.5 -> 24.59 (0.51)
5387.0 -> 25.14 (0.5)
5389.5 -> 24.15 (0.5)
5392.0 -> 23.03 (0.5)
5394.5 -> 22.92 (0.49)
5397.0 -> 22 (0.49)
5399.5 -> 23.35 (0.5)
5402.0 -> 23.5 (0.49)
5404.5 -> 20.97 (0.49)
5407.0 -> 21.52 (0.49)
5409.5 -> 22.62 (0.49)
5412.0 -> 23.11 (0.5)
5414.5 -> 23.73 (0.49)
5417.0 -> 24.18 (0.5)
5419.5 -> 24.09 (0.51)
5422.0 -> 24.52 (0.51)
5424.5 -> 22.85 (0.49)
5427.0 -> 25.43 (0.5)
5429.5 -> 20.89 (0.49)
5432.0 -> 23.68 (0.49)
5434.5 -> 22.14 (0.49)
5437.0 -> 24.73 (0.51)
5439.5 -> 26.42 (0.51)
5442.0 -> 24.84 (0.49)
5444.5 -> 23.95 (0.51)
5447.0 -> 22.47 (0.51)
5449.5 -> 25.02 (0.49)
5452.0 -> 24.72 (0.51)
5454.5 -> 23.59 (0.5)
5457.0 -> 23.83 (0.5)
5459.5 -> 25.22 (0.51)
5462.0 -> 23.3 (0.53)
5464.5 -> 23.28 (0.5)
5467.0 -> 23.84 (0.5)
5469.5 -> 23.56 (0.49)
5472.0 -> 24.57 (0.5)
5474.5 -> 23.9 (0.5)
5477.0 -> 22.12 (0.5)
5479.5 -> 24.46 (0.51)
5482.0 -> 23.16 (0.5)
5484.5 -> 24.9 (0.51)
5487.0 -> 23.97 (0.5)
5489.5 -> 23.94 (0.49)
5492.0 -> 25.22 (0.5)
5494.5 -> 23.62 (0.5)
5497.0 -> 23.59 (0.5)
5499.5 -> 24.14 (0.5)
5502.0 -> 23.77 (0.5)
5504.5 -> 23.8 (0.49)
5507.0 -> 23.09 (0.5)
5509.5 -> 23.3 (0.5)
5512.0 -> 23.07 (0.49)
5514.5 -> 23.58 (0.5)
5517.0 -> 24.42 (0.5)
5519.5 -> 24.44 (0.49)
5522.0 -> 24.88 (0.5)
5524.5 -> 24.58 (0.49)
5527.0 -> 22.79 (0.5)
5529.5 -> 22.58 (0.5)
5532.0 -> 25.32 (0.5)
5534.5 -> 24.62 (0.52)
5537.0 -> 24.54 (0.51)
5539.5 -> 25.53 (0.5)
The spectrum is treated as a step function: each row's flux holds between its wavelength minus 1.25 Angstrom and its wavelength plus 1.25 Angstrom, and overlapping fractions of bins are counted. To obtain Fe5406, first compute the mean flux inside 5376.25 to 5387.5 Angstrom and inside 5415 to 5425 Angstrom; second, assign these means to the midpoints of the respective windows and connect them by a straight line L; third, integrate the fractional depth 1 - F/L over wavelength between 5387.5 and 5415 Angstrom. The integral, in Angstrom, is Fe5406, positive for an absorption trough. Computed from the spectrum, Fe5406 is 1.8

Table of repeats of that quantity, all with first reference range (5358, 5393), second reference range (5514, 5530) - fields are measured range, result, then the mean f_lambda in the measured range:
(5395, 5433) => 1.7 Angstrom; 23.1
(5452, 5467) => 0.1 Angstrom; 23.9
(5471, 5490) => 0.1 Angstrom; 23.9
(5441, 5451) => 0.0 Angstrom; 24.1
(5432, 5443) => -0.1 Angstrom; 24.4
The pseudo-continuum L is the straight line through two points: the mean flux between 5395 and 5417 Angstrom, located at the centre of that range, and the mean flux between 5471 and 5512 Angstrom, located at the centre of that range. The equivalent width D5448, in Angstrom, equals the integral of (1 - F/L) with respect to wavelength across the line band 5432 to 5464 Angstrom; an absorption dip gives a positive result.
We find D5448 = -1.2 Angstrom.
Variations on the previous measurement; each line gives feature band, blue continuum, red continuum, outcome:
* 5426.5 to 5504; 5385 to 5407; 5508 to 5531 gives -1.6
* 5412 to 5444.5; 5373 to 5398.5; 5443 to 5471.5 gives 0.1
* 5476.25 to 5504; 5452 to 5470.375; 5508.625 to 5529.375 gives -0.1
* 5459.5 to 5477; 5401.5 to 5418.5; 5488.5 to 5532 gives -0.2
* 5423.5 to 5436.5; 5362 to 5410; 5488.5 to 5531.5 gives 0.3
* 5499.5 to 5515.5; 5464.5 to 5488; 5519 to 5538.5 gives 0.4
